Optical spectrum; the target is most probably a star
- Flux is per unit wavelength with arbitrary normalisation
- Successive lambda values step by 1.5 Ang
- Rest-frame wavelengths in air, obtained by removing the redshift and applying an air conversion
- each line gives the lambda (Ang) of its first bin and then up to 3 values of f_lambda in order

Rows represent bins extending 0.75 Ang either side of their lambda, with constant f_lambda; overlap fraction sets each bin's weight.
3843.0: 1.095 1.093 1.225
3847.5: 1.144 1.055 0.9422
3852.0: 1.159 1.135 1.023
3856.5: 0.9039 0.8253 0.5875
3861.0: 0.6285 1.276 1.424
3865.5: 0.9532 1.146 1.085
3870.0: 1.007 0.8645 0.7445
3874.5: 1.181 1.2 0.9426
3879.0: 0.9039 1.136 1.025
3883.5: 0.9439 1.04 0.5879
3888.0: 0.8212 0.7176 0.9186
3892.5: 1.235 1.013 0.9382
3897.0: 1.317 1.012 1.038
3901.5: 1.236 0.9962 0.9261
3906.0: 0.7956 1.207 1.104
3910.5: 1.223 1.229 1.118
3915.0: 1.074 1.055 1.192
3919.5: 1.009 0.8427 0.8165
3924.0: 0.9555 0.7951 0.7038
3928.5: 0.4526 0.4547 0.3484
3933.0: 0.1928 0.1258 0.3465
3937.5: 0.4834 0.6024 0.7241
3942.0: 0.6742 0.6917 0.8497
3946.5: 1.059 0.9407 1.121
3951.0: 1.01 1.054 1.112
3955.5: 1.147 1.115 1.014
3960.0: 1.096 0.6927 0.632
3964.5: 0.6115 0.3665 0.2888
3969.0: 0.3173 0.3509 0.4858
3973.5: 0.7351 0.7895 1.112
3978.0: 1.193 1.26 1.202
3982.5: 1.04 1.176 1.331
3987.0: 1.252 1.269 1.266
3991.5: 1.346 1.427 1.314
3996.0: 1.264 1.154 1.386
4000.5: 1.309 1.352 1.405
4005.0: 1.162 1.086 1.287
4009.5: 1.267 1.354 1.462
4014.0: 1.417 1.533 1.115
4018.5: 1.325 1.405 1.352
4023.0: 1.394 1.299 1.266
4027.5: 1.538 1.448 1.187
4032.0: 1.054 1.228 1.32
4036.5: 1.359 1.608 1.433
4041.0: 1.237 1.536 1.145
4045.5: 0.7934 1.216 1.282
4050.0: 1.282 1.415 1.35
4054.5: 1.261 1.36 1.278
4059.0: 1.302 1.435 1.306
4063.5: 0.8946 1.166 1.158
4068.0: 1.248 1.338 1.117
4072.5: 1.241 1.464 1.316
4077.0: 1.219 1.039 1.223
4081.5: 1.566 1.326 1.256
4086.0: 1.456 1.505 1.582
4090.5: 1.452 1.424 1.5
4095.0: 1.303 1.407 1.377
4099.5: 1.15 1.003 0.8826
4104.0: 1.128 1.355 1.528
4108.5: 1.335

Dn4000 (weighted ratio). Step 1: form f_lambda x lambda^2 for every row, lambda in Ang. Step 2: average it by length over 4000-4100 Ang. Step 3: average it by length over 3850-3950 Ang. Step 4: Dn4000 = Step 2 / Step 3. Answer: 1.56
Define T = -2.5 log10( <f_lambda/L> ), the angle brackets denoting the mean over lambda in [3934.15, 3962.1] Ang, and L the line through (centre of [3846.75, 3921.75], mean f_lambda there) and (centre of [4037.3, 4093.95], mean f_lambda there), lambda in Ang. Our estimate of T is 0.31 mag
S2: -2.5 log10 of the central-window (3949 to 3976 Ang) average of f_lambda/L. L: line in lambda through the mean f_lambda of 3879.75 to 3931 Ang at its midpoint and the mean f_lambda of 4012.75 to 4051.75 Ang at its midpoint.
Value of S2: 0.397 mag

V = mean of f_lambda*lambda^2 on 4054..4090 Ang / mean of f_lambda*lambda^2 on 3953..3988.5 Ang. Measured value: 1.53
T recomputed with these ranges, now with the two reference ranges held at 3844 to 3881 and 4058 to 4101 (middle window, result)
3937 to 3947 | 0.48 mag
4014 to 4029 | -0.11 mag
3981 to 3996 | -0.07 mag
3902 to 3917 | 0.01 mag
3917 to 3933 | 0.44 mag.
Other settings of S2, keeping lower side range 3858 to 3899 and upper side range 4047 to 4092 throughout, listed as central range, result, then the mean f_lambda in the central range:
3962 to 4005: 0.14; 1.02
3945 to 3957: 0.05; 1.05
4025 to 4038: -0.06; 1.32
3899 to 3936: 0.21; 0.861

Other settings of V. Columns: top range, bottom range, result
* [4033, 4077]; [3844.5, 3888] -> 1.40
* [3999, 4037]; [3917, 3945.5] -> 2.13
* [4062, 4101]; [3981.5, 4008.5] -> 1.07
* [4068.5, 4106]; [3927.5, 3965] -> 1.88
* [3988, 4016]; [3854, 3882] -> 1.42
